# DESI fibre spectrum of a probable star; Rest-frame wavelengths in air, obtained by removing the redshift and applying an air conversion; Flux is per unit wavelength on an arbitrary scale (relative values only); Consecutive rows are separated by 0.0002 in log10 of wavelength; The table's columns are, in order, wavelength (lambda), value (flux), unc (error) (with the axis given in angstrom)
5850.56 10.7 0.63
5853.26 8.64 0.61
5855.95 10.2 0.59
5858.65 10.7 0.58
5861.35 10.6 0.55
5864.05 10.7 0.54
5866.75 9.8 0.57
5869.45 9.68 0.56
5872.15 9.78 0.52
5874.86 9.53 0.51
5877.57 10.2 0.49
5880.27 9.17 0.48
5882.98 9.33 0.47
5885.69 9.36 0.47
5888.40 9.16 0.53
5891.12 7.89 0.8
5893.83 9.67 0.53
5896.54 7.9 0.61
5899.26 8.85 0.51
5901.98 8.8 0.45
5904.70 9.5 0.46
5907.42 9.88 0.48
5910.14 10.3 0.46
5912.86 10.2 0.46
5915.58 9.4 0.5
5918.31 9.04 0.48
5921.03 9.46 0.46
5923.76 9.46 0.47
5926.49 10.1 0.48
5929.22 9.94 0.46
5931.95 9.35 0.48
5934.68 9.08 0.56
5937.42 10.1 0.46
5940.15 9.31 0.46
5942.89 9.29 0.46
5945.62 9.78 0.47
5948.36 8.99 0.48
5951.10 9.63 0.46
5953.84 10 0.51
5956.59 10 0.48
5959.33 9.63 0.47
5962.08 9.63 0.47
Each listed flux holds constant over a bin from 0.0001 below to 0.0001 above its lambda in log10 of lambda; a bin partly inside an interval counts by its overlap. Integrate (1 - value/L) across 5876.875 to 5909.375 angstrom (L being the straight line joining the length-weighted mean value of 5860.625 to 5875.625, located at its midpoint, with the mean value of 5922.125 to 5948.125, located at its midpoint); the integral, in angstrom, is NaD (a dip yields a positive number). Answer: 2.3 angstrom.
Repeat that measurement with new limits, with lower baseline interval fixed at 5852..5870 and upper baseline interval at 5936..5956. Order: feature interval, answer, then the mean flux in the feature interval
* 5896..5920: 1.1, 9.37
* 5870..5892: 1.4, 9.34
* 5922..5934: 0.0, 9.67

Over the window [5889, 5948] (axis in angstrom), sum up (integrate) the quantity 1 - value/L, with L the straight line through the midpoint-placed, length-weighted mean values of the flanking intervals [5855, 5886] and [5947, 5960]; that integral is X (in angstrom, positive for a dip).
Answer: 2.3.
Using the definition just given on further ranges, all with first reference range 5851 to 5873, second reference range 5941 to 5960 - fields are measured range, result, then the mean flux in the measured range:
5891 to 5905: 1.5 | 8.79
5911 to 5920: 0.2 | 9.59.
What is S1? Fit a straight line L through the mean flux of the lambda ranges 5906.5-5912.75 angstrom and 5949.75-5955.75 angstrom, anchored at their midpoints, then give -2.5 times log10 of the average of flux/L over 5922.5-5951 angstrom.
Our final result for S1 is 0.04 mag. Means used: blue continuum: 10.1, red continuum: 9.82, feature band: 9.55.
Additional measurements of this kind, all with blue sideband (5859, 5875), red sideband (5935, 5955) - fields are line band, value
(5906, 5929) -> 0.00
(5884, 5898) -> 0.13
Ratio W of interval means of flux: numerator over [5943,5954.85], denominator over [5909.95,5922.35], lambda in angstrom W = 0.99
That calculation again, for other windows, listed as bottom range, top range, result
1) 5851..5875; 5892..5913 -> 0.93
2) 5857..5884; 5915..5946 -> 0.96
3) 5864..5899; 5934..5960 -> 1.03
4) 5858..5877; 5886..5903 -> 0.87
